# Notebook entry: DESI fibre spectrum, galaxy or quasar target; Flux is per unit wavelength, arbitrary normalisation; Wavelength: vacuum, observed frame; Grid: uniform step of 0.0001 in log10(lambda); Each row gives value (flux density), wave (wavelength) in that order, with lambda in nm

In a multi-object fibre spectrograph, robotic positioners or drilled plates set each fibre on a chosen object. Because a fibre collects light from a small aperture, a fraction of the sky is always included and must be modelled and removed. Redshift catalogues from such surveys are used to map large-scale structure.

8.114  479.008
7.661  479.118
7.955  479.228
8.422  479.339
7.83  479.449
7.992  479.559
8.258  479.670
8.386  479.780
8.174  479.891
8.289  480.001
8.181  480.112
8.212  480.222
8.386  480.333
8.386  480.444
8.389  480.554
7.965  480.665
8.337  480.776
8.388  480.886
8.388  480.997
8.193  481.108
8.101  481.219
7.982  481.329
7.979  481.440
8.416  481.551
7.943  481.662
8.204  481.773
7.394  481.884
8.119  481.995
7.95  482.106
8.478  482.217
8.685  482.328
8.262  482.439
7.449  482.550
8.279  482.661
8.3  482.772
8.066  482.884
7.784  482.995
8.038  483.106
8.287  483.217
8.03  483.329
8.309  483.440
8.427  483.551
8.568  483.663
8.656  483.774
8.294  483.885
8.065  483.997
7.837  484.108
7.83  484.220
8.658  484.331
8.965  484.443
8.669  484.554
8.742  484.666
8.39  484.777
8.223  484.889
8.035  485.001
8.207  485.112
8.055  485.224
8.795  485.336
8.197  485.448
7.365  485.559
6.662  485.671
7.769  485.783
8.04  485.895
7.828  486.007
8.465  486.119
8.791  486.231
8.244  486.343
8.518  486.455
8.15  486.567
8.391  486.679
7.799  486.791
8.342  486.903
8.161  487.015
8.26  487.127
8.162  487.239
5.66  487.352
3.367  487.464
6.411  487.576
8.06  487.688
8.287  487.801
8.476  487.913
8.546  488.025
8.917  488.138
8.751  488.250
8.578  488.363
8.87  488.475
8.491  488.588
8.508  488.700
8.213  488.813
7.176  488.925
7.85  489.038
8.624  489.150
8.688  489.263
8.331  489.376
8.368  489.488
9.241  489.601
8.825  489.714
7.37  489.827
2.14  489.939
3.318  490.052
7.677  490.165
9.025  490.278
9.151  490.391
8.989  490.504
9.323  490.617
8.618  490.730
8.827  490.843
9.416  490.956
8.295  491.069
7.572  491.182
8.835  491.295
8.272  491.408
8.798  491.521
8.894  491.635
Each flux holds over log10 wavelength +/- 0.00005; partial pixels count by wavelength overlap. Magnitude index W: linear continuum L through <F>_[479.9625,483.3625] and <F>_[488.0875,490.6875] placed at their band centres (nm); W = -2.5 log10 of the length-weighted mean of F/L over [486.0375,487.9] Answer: 0.05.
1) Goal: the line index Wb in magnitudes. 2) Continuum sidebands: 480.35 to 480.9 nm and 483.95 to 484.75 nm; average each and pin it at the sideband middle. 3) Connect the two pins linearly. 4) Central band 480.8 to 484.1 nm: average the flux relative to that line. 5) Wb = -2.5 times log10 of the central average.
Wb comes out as 0.024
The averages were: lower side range 8.3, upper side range 8.41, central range 8.17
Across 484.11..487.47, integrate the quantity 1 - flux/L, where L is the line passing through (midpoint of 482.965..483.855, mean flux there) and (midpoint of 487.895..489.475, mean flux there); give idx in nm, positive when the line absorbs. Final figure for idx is 0.13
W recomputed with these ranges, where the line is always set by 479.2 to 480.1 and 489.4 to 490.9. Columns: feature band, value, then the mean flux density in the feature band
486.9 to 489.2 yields 0.00 mag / 7.88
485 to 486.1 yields 0.01 mag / 7.91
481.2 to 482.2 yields 0.01 mag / 8.03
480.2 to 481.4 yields -0.02 mag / 8.24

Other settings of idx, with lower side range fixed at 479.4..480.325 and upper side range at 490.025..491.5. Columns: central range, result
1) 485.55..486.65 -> 0.04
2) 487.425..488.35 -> 0.07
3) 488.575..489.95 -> 0.06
